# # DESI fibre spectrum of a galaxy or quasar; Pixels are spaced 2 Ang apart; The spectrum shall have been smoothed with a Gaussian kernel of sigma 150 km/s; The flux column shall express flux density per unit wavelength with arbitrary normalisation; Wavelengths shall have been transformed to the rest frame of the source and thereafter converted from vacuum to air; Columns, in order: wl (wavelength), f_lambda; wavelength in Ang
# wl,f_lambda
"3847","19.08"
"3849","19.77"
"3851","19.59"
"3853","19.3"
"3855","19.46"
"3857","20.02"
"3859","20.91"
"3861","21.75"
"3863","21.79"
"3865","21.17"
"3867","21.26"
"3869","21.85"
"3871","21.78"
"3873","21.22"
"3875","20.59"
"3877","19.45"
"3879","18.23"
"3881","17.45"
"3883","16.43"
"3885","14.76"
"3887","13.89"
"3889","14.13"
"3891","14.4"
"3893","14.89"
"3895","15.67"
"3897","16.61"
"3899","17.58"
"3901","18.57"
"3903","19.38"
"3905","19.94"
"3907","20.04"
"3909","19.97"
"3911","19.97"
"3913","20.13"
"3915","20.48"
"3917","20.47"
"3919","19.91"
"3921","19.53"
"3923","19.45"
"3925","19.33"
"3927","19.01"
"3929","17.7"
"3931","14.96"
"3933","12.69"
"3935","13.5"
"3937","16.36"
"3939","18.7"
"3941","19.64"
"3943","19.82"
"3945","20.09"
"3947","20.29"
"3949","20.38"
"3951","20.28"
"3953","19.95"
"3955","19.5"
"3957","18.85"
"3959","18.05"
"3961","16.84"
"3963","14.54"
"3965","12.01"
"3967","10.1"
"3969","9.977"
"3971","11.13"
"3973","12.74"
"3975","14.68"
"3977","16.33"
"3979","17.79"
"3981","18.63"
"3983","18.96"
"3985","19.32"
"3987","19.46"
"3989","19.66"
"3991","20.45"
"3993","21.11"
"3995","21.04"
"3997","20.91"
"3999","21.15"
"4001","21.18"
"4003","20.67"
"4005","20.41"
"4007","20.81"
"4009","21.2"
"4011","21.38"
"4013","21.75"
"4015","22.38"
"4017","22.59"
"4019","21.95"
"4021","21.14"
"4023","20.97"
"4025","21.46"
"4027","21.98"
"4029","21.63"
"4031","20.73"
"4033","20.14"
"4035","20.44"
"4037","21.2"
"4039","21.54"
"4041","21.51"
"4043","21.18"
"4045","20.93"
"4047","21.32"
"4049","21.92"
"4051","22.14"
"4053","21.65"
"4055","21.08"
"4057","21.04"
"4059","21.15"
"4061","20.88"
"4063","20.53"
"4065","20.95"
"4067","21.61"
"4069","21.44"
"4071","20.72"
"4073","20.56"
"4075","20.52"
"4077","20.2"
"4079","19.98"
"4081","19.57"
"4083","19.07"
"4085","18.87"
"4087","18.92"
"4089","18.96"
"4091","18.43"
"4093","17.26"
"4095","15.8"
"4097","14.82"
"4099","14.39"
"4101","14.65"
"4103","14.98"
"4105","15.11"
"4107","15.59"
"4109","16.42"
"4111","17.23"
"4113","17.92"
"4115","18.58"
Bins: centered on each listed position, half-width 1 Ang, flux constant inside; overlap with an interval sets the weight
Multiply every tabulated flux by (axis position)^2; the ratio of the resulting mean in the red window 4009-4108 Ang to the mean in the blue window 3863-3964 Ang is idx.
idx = 1.17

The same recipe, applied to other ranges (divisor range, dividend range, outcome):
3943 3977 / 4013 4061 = 1.36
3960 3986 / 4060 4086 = 1.44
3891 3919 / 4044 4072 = 1.23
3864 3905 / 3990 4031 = 1.26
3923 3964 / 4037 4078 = 1.24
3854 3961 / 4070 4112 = 1.04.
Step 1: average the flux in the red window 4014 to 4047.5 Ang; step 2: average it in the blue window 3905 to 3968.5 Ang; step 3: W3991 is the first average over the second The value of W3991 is 1.2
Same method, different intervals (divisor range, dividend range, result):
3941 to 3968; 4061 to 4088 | 1.14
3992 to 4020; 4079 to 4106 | 0.80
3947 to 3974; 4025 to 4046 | 1.33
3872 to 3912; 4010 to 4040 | 1.21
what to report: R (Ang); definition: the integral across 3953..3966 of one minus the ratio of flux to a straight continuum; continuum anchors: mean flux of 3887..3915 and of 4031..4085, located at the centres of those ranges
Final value 1.4 Ang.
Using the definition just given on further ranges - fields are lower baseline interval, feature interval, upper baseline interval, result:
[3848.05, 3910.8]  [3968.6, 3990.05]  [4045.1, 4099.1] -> 3.2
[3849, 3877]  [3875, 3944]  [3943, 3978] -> 2.9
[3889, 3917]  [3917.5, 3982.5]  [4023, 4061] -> 7.4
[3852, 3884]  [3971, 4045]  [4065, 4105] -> -4.4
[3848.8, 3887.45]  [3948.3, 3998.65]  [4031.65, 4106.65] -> 5.8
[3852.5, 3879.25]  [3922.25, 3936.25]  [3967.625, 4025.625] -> 2.4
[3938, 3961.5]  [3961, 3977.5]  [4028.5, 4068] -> 5.8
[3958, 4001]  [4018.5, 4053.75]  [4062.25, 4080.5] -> -3.7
